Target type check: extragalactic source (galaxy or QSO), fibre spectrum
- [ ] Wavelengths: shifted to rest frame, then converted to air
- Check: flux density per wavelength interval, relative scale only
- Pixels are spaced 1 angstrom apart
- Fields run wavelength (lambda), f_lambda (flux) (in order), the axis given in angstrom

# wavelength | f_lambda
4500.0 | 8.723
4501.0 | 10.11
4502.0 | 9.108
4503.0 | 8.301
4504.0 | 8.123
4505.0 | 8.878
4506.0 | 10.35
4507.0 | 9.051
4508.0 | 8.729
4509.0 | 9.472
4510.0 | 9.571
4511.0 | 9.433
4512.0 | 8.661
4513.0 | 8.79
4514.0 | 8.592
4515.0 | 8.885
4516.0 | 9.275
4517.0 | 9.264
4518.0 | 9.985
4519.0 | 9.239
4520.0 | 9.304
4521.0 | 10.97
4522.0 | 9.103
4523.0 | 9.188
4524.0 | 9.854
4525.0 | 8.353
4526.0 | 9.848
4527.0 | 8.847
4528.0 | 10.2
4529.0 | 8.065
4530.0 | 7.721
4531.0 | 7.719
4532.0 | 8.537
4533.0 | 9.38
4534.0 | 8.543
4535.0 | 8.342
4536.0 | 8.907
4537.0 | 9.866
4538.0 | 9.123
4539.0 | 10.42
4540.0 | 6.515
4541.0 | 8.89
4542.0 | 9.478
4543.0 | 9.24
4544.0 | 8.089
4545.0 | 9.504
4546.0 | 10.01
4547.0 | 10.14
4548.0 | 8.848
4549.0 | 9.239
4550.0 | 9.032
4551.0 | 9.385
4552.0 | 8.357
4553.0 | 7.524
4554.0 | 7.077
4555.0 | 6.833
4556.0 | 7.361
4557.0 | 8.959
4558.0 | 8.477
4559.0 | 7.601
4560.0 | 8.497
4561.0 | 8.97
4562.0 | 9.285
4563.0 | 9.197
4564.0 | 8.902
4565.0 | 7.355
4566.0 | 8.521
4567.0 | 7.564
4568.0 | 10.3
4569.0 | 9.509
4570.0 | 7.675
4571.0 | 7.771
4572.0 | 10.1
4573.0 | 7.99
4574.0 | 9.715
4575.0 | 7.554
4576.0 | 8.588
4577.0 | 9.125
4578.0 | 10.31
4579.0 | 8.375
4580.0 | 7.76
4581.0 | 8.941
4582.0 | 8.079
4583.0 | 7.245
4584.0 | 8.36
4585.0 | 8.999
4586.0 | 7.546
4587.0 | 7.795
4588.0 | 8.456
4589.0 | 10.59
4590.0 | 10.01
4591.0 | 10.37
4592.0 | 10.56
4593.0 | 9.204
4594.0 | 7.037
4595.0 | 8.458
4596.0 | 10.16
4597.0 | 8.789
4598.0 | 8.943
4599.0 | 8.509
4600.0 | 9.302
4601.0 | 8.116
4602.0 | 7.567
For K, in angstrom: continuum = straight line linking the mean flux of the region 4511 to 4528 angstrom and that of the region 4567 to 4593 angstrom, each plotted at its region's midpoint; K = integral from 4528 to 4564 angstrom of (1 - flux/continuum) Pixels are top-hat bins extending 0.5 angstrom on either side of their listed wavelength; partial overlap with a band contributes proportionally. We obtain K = 1.6 angstrom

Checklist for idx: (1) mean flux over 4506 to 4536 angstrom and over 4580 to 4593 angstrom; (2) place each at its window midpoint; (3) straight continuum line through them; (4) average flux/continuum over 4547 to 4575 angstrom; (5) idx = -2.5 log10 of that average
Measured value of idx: 0.05 mag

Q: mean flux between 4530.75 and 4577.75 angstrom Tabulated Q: 8.69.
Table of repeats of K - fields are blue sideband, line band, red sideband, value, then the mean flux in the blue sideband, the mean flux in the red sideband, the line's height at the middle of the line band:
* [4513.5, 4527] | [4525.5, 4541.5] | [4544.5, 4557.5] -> 0.4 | 9.35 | 8.64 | 9.04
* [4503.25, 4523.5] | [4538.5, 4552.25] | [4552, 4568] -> -0.9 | 9.23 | 8.22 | 8.53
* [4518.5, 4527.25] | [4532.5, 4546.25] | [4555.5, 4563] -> 0.0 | 9.43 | 8.5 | 9.01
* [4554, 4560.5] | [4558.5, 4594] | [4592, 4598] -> -1.5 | 7.89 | 8.9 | 8.4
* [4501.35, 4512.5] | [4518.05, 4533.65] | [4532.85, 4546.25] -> -0.1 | 9.08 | 8.99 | 9.03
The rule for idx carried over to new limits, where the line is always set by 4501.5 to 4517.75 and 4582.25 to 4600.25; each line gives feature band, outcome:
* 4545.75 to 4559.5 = 0.06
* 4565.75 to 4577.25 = 0.03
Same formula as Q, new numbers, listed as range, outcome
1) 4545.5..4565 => 8.58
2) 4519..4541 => 8.99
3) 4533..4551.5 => 9.1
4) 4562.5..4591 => 8.68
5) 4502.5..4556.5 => 8.93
